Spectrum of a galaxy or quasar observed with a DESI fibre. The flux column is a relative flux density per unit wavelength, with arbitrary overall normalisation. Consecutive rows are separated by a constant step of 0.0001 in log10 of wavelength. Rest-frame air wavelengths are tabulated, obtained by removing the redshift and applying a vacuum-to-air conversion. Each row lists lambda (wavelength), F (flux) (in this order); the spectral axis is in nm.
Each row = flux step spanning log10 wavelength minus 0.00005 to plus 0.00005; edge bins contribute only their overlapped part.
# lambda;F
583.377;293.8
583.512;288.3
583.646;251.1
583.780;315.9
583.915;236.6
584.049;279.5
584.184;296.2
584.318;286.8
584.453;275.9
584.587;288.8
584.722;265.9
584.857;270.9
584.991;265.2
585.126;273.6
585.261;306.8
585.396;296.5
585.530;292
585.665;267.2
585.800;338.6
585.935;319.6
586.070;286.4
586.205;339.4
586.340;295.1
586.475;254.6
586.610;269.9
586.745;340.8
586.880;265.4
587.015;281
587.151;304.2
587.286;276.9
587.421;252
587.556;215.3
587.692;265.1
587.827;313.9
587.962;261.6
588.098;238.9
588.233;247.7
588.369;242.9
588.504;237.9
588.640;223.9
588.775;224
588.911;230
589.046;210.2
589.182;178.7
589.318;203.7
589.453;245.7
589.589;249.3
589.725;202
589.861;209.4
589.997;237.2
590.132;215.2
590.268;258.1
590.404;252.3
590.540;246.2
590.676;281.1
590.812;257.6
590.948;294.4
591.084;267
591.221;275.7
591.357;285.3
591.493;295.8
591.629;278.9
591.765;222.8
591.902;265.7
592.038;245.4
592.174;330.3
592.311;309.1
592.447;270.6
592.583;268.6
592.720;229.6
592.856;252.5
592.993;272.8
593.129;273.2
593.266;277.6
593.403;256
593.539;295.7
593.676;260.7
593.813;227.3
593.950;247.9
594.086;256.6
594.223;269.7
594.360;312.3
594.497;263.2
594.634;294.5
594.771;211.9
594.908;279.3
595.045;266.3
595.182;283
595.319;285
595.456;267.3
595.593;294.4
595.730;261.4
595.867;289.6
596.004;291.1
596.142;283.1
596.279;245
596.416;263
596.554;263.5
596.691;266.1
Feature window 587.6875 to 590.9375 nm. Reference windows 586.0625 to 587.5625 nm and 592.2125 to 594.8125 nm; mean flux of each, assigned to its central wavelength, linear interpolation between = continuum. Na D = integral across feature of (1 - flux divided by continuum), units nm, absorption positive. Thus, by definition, 0.45 nm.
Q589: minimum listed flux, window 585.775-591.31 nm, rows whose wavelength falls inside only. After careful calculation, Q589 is 178.7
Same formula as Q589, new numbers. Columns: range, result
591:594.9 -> 211.9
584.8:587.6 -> 215.3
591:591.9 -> 222.8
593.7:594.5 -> 227.3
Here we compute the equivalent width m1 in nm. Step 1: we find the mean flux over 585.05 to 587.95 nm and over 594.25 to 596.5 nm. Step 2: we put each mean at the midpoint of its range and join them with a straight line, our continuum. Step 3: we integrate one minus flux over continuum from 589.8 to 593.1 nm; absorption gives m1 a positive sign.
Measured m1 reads 0.19 nm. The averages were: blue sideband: 288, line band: 264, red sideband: 274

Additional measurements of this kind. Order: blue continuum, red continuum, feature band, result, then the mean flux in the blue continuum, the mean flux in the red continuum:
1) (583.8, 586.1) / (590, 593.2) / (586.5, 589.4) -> 0.27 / 286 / 267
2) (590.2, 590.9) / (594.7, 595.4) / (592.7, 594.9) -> 0.00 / 260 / 265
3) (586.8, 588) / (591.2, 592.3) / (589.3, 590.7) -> 0.20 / 272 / 277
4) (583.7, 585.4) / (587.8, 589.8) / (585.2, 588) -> -0.33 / 281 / 232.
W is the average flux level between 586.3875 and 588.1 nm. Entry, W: 274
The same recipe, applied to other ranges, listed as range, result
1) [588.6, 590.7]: 228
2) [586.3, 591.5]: 253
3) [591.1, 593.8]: 271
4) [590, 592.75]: 267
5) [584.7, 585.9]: 288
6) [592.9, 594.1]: 263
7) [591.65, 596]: 270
